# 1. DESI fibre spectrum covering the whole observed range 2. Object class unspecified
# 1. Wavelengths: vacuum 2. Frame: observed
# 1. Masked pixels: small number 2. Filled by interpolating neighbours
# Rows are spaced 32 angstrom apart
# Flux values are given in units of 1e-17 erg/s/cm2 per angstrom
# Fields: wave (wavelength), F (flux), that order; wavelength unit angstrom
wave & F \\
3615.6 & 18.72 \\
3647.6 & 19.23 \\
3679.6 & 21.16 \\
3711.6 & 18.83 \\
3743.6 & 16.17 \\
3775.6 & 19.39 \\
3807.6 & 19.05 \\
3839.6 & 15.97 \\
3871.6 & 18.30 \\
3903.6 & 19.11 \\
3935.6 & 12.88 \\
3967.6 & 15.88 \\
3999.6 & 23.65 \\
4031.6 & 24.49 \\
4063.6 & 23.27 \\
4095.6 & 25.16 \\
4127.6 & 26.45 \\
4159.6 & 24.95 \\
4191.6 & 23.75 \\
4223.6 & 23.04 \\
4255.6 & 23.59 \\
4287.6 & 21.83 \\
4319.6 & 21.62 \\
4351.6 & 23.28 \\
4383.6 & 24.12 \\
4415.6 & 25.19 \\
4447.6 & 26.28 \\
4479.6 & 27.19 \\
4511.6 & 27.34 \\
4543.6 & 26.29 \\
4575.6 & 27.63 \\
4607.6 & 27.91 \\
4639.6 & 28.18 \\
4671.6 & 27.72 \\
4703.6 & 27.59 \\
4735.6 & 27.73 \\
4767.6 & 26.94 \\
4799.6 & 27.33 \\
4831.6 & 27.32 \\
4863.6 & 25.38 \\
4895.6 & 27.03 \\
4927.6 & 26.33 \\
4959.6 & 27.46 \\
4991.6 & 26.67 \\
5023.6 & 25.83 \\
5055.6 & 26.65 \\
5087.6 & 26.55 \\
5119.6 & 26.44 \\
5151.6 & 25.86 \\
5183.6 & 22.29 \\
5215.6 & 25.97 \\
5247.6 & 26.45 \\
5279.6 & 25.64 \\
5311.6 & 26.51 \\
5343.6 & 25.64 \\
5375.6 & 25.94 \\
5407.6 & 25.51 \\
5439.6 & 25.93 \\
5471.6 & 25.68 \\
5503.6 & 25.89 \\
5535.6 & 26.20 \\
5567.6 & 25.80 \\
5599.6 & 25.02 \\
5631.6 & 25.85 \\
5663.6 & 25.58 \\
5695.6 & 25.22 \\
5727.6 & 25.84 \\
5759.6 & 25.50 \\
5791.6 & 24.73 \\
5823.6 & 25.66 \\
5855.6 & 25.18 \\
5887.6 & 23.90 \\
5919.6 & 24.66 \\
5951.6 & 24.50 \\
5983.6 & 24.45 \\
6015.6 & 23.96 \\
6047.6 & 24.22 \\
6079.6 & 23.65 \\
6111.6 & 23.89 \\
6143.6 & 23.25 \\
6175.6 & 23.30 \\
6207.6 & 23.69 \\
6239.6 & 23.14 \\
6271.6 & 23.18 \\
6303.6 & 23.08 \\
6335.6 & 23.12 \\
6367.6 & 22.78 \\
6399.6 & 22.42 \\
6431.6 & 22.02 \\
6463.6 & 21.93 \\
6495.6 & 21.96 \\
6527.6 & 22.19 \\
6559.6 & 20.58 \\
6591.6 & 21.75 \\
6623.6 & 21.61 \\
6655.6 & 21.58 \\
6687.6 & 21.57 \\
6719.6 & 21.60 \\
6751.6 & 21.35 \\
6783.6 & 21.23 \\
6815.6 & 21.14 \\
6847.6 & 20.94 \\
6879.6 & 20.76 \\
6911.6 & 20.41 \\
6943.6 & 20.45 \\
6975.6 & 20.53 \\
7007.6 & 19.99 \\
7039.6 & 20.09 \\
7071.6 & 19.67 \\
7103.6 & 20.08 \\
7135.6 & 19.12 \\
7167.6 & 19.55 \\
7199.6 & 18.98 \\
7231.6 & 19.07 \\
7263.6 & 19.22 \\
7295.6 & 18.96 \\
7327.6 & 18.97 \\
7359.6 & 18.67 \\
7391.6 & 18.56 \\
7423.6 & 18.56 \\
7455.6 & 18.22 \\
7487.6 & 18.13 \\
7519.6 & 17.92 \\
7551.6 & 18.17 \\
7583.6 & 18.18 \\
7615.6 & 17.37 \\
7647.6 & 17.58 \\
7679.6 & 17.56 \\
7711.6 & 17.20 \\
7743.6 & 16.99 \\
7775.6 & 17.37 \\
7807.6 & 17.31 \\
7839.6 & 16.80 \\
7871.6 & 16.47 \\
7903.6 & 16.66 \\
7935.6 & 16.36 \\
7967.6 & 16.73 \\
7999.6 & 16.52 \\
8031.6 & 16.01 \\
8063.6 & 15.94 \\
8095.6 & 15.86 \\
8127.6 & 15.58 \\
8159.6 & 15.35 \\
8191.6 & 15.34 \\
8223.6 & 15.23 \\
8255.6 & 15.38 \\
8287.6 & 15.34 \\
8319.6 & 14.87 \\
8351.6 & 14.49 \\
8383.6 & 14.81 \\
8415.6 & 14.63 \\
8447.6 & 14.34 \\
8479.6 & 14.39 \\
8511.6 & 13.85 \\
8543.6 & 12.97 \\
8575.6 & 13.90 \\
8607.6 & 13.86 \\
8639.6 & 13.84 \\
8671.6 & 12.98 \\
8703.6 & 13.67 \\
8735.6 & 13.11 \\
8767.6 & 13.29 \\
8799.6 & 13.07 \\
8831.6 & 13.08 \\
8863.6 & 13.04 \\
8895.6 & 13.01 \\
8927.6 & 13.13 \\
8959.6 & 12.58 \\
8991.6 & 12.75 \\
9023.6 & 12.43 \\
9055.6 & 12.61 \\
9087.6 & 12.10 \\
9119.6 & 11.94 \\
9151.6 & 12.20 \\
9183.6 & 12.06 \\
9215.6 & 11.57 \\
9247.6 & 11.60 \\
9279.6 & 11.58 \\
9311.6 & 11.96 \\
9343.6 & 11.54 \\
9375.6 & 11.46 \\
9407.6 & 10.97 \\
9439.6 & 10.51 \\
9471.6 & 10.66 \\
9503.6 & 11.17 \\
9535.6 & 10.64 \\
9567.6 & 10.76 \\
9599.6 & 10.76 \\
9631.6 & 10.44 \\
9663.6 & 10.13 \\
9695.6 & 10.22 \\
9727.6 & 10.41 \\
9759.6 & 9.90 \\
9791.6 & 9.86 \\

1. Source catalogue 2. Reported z 0.000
